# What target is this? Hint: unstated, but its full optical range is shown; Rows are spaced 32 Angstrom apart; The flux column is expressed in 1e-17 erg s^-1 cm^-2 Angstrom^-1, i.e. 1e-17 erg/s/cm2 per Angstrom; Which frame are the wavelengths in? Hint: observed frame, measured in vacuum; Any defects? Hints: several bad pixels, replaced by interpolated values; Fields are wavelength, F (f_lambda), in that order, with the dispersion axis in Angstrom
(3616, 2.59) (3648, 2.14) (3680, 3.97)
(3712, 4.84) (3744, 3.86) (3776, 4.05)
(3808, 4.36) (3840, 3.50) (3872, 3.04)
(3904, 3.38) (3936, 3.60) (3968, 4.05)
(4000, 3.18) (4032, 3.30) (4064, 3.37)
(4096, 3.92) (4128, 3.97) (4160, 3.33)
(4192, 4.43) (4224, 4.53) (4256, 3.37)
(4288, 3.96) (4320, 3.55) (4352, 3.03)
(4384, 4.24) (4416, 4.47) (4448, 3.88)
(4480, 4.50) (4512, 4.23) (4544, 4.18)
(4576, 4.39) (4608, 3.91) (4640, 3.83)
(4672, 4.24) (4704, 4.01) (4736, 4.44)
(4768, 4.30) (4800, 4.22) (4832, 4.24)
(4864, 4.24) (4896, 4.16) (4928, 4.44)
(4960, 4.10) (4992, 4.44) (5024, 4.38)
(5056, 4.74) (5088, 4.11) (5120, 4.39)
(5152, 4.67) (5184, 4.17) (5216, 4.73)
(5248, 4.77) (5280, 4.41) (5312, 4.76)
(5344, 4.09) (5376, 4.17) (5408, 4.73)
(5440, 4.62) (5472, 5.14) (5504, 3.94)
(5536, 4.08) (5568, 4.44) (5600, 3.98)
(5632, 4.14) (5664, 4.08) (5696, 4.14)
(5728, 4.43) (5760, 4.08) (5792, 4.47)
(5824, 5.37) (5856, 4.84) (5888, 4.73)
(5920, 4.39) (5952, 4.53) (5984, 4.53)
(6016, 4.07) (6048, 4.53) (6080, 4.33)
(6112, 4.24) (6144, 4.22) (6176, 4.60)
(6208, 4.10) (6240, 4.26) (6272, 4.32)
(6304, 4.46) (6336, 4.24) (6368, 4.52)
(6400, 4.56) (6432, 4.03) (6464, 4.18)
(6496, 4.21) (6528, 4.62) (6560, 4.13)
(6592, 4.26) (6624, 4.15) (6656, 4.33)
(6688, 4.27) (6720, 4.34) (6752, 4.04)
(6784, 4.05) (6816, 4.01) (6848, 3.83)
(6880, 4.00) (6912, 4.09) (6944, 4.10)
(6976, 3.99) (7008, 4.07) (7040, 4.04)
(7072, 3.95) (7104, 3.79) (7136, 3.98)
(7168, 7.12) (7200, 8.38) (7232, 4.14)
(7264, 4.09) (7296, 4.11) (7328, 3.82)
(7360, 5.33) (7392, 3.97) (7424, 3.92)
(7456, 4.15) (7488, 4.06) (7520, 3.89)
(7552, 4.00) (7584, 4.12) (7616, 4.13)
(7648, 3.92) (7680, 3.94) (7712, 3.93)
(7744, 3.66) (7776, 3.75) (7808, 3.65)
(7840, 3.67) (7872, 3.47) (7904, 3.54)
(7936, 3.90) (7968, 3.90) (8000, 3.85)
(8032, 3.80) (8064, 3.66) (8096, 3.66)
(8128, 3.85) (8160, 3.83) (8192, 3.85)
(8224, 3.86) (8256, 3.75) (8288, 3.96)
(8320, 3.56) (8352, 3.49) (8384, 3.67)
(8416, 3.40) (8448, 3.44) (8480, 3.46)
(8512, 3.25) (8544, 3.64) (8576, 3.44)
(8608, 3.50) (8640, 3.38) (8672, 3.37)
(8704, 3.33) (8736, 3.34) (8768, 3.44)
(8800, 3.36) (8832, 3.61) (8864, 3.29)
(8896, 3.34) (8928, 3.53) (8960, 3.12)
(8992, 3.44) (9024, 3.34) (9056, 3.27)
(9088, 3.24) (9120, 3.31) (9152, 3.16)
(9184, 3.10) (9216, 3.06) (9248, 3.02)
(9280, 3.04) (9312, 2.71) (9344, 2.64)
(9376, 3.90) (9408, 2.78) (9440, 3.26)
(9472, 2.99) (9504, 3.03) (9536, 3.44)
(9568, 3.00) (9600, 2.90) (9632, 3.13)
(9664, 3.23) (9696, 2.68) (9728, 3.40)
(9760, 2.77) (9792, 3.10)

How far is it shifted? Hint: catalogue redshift 0.09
